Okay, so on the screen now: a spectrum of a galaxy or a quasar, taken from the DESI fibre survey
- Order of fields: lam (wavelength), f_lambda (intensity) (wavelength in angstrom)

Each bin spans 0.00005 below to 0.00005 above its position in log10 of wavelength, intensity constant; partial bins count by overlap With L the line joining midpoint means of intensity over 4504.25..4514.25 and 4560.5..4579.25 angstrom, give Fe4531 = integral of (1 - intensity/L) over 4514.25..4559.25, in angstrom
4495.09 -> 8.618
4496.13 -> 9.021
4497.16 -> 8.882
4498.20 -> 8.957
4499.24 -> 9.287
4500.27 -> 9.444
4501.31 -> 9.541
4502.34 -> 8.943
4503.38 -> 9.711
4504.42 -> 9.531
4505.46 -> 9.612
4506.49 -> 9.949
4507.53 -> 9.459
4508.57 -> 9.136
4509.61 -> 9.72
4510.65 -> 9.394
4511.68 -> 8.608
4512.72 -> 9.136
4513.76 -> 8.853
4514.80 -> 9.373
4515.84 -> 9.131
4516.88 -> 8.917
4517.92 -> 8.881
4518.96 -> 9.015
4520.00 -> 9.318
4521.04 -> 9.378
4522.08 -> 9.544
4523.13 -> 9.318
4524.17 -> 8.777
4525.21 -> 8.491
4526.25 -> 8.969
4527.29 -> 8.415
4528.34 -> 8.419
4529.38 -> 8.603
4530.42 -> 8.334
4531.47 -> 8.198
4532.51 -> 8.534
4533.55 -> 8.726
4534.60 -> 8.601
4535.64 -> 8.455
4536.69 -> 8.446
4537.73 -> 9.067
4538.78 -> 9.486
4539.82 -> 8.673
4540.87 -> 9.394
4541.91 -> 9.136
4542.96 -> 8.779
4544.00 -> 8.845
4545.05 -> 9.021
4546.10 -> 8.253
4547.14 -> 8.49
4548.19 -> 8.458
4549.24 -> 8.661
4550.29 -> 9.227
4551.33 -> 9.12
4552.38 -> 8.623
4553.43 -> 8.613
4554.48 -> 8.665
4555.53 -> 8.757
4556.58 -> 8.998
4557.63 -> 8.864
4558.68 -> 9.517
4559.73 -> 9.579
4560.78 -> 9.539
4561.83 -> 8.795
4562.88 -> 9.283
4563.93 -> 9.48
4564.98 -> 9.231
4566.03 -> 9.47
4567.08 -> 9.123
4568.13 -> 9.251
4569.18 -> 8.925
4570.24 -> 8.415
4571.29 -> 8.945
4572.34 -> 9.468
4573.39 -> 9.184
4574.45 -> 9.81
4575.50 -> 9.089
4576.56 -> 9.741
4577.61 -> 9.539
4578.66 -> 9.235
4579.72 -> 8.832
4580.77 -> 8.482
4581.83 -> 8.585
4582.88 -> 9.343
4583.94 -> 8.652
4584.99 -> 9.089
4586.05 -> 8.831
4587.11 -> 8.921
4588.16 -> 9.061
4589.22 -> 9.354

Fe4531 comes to 2.2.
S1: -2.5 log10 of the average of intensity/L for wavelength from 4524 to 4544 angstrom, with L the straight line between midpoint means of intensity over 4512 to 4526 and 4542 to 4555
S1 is 0.02 mag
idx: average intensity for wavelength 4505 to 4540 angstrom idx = 8.97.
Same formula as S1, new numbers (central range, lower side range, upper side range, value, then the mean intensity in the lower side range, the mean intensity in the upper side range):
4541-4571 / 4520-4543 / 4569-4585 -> 0.00 mag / 8.82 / 9.09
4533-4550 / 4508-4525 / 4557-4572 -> 0.05 mag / 9.14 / 9.18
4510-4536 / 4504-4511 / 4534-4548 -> 0.04 mag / 9.54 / 8.81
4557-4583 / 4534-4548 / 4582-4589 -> -0.03 mag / 8.81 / 8.98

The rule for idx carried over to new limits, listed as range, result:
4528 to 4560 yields 8.79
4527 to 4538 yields 8.51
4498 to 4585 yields 9.03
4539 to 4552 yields 8.86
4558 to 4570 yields 9.26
